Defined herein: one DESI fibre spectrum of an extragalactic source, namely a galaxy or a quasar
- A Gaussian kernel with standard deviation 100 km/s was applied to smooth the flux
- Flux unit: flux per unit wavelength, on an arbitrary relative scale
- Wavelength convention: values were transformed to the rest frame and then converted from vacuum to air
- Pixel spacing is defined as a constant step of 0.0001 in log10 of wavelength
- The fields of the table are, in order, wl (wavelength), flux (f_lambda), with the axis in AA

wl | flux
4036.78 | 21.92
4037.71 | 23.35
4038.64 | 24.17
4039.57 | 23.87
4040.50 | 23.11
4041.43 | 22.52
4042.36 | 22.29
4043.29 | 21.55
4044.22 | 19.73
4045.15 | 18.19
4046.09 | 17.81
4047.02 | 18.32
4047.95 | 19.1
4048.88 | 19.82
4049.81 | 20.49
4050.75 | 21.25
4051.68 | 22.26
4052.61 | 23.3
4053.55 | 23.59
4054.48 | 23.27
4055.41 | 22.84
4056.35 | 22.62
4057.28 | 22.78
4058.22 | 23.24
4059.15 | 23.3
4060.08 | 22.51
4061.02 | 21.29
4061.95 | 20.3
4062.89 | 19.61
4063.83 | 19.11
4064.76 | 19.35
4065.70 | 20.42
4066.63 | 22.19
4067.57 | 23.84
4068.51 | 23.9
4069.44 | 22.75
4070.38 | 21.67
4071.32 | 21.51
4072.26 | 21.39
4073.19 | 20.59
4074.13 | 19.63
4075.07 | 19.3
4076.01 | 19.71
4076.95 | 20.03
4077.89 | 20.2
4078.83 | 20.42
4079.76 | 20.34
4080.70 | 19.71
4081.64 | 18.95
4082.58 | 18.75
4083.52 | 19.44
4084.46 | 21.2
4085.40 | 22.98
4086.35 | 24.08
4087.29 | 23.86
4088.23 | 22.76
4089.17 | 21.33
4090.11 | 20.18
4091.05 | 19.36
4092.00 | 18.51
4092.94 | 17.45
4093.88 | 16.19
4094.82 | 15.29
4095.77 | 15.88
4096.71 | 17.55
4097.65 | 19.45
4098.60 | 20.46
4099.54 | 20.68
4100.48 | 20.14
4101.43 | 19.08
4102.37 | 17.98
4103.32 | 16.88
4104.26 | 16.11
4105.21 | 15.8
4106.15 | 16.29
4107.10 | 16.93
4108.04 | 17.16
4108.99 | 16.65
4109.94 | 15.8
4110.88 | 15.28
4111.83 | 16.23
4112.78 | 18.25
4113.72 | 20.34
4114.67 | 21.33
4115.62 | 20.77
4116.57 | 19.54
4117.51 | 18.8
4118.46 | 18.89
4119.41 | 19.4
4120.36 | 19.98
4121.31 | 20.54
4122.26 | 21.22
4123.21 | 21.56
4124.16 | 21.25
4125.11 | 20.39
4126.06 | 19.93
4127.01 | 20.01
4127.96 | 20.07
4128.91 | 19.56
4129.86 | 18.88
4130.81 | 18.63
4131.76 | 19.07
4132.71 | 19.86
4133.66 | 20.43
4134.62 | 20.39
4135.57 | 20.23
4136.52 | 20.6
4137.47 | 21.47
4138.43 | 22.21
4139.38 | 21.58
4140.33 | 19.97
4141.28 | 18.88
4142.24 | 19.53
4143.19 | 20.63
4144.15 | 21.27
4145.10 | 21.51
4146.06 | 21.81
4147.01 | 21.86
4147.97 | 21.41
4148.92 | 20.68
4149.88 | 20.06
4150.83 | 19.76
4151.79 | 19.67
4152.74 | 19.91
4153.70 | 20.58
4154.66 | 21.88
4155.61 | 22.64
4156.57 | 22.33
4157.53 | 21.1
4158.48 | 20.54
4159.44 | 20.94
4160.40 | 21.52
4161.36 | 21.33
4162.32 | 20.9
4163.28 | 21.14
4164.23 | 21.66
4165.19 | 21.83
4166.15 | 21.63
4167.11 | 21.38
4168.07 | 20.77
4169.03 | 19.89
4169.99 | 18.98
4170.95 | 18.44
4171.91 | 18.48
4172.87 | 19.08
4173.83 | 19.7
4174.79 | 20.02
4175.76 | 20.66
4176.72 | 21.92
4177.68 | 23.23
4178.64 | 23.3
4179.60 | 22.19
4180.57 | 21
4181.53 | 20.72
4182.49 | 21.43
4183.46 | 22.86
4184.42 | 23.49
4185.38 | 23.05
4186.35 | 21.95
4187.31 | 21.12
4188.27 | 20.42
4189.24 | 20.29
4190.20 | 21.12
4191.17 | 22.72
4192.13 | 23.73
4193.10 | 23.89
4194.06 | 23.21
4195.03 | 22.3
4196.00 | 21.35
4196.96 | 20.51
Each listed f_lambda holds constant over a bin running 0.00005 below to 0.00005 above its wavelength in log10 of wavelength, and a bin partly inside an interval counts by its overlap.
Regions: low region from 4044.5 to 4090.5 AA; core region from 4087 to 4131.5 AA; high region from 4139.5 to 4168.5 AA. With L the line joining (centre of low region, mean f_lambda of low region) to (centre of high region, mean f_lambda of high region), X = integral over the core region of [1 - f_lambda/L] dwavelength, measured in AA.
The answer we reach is 4.58 AA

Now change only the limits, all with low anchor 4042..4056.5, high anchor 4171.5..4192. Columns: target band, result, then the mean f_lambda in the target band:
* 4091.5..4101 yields 1.3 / 18.2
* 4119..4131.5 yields 0.7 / 20.1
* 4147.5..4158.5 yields 0.2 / 20.9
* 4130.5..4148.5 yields 0.6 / 20.6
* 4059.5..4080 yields 0.1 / 20.9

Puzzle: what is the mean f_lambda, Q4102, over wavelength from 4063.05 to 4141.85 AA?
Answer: 19.7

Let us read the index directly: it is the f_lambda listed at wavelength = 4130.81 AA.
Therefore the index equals 18.63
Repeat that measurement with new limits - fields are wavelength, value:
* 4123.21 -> 21.56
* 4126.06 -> 19.93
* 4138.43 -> 22.21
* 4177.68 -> 23.23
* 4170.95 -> 18.44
